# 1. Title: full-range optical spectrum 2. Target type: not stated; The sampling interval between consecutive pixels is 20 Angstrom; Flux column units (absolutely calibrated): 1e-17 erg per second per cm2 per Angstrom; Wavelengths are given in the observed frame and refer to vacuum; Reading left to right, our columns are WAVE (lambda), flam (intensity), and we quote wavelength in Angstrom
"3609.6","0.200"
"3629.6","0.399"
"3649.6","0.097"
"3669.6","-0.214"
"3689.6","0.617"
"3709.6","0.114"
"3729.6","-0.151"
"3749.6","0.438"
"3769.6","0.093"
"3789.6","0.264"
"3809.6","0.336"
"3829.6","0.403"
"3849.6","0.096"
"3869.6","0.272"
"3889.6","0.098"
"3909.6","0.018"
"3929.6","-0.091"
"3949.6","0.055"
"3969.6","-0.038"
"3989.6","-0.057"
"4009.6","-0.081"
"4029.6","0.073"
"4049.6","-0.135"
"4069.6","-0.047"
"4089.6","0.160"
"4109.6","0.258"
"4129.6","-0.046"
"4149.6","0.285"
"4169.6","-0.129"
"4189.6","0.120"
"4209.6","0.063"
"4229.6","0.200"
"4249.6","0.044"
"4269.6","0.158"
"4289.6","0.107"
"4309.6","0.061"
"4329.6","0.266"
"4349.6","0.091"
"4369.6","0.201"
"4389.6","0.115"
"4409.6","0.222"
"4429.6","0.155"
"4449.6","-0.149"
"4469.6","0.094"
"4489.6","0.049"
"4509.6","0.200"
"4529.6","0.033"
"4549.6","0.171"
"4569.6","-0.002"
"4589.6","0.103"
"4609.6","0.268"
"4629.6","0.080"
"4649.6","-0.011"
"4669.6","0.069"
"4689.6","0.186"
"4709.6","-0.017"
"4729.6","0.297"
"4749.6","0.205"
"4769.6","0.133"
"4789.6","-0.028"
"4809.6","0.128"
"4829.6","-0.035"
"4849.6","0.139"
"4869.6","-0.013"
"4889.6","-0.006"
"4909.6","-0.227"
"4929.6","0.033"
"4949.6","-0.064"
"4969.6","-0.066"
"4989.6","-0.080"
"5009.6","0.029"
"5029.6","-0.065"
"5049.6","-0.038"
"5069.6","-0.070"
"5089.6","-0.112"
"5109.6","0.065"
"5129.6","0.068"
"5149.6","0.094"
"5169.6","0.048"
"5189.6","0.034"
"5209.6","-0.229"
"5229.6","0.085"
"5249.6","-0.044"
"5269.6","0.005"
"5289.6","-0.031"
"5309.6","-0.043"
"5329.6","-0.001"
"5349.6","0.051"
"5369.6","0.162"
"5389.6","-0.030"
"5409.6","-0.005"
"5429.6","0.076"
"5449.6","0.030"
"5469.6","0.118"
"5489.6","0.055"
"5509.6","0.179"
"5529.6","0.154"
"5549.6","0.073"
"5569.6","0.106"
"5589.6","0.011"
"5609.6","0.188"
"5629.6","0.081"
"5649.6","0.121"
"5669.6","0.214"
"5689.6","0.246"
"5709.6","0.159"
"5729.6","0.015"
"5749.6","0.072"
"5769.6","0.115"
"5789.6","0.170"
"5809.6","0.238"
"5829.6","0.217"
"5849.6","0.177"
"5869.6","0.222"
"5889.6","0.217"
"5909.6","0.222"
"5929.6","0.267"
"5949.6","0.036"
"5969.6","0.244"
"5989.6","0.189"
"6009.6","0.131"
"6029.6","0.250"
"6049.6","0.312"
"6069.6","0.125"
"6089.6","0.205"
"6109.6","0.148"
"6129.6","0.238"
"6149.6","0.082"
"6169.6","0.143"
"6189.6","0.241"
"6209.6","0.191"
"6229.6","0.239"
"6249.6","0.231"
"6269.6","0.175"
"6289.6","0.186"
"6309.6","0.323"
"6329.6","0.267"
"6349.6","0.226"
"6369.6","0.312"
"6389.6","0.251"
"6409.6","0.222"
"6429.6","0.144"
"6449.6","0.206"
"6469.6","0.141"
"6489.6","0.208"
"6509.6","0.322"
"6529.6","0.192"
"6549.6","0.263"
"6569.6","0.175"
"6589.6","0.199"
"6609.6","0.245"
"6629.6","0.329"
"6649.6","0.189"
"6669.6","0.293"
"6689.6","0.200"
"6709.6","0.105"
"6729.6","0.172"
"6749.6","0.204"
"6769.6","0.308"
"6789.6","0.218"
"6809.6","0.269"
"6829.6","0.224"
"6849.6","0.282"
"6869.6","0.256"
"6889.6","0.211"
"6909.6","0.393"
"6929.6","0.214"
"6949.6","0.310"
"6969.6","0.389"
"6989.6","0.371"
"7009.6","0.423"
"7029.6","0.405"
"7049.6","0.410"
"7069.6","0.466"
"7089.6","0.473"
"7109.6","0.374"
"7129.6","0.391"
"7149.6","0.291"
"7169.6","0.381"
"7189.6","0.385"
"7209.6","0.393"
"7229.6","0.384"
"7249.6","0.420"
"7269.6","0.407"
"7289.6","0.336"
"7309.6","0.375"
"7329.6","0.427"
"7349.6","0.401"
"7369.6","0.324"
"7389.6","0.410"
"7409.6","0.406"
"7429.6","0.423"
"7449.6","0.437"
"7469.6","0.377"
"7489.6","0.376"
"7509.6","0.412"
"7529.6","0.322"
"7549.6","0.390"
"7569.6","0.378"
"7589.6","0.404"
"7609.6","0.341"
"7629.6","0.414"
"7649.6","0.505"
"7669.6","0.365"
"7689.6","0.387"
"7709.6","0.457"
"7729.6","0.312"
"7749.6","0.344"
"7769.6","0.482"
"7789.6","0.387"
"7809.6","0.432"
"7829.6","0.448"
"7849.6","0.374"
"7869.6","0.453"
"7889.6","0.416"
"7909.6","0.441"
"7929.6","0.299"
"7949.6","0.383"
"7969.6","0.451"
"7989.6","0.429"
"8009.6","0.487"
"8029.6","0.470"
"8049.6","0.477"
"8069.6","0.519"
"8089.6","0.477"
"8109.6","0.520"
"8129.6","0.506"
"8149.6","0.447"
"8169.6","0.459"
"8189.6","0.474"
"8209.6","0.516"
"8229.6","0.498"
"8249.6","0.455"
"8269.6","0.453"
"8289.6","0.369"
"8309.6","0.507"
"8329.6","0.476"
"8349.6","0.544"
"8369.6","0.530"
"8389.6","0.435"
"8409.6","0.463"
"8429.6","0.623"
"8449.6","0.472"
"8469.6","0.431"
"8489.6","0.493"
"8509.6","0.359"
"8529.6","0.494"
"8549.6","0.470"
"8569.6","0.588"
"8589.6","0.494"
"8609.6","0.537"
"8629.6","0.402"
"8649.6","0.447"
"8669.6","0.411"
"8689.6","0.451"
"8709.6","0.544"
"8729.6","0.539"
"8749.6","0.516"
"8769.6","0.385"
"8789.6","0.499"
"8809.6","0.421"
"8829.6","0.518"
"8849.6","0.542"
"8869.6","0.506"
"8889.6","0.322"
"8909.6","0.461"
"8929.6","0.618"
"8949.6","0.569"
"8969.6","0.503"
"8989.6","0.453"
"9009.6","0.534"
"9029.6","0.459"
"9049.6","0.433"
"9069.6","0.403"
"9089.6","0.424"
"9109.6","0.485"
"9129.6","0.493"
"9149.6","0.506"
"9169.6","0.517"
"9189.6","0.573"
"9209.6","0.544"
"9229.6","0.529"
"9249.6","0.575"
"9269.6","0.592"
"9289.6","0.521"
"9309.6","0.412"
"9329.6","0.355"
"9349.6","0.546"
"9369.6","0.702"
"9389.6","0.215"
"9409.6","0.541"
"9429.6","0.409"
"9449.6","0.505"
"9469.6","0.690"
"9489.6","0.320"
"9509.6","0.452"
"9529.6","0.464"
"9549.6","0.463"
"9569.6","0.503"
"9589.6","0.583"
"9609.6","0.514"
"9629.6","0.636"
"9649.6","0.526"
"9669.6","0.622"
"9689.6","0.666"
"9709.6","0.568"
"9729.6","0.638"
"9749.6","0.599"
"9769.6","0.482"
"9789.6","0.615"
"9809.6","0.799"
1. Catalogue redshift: 0.75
